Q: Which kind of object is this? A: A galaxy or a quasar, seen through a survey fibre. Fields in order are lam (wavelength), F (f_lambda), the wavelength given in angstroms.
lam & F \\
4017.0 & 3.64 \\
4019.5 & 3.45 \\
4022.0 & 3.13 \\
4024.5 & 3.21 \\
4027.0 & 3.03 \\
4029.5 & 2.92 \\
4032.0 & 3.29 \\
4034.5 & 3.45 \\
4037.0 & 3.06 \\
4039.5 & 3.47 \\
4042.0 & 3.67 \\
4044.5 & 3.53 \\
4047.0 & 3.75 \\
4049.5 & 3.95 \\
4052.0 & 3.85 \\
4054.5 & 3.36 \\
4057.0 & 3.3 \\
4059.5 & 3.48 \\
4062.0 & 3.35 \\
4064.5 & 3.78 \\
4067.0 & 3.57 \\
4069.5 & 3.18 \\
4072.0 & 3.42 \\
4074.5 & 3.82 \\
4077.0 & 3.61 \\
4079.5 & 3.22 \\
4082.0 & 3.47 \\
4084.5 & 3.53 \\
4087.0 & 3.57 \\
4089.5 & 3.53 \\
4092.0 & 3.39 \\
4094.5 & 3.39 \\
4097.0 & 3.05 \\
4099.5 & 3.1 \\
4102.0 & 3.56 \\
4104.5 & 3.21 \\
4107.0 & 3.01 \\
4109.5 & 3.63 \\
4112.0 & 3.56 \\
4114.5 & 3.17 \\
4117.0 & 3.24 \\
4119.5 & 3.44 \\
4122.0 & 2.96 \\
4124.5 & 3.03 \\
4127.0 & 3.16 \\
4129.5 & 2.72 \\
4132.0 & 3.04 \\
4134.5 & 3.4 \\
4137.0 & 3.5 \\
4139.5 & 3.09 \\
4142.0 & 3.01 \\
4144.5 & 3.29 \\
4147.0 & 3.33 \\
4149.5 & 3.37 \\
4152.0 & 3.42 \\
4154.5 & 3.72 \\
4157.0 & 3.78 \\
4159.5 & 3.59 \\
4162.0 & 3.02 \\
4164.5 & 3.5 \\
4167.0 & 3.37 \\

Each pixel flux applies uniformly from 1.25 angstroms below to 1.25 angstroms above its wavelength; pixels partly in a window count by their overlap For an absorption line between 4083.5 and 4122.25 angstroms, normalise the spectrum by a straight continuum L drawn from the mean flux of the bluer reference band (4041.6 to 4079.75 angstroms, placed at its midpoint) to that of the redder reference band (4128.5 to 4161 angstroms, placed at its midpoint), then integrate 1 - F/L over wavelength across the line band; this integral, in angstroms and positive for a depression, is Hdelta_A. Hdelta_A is 1.1 angstroms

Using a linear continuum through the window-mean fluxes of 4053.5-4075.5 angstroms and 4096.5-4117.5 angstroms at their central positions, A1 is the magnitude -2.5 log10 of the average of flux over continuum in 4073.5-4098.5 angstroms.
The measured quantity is -0.02 mag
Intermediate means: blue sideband 3.47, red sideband 3.29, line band 3.45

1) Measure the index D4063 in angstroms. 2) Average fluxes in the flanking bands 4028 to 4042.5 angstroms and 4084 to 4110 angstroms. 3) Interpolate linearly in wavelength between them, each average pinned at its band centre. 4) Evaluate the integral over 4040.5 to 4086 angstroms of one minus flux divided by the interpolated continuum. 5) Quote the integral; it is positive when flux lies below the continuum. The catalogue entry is -3.2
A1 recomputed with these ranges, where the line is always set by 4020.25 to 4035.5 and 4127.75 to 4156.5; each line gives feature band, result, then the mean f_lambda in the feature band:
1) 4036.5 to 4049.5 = -0.12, 3.56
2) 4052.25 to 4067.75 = -0.09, 3.49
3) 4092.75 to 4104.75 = -0.01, 3.27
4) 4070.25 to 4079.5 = -0.10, 3.54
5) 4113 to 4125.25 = 0.02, 3.18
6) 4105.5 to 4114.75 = -0.04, 3.36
